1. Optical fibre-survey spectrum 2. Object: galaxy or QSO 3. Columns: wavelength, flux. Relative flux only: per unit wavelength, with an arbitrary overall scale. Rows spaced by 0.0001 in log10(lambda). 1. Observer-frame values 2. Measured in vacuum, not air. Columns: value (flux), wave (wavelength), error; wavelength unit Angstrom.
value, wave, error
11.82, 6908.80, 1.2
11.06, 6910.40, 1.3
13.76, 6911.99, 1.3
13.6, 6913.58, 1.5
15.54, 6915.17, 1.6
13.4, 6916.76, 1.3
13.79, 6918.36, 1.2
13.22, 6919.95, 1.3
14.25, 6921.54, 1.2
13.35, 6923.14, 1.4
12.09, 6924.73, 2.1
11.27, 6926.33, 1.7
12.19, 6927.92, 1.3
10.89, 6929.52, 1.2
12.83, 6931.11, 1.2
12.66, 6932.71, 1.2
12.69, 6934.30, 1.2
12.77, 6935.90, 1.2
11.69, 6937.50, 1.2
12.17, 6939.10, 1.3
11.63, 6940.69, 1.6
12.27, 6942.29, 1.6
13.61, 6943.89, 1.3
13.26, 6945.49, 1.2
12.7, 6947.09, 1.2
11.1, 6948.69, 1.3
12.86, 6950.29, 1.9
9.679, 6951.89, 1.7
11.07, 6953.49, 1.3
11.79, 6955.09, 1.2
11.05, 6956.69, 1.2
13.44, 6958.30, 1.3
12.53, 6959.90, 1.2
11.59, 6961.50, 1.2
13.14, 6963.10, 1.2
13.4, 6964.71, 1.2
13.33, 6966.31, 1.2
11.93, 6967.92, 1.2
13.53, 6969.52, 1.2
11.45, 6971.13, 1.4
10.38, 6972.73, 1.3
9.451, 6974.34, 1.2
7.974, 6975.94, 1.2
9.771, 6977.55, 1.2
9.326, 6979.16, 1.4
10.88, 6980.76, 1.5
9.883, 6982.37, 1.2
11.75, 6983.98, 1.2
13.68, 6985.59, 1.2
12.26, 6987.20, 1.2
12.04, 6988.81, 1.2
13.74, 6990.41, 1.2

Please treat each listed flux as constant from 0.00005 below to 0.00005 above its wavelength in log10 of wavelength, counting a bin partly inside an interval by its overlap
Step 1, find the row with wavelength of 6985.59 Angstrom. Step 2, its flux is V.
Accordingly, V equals 13.68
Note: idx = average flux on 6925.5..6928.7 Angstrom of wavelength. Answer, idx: 11.7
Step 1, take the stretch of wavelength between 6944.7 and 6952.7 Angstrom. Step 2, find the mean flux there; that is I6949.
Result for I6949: 11.9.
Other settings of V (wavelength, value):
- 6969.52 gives 13.53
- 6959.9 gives 12.53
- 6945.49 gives 13.26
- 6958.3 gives 13.44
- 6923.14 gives 13.35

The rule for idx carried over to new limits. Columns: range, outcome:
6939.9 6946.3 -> 12.7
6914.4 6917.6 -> 14.4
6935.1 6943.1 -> 12.1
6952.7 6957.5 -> 11.3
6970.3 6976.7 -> 9.84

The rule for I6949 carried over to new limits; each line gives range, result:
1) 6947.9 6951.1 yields 12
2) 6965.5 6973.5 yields 12.1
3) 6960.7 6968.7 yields 12.7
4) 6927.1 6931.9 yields 12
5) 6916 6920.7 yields 13.5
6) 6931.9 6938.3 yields 12.4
